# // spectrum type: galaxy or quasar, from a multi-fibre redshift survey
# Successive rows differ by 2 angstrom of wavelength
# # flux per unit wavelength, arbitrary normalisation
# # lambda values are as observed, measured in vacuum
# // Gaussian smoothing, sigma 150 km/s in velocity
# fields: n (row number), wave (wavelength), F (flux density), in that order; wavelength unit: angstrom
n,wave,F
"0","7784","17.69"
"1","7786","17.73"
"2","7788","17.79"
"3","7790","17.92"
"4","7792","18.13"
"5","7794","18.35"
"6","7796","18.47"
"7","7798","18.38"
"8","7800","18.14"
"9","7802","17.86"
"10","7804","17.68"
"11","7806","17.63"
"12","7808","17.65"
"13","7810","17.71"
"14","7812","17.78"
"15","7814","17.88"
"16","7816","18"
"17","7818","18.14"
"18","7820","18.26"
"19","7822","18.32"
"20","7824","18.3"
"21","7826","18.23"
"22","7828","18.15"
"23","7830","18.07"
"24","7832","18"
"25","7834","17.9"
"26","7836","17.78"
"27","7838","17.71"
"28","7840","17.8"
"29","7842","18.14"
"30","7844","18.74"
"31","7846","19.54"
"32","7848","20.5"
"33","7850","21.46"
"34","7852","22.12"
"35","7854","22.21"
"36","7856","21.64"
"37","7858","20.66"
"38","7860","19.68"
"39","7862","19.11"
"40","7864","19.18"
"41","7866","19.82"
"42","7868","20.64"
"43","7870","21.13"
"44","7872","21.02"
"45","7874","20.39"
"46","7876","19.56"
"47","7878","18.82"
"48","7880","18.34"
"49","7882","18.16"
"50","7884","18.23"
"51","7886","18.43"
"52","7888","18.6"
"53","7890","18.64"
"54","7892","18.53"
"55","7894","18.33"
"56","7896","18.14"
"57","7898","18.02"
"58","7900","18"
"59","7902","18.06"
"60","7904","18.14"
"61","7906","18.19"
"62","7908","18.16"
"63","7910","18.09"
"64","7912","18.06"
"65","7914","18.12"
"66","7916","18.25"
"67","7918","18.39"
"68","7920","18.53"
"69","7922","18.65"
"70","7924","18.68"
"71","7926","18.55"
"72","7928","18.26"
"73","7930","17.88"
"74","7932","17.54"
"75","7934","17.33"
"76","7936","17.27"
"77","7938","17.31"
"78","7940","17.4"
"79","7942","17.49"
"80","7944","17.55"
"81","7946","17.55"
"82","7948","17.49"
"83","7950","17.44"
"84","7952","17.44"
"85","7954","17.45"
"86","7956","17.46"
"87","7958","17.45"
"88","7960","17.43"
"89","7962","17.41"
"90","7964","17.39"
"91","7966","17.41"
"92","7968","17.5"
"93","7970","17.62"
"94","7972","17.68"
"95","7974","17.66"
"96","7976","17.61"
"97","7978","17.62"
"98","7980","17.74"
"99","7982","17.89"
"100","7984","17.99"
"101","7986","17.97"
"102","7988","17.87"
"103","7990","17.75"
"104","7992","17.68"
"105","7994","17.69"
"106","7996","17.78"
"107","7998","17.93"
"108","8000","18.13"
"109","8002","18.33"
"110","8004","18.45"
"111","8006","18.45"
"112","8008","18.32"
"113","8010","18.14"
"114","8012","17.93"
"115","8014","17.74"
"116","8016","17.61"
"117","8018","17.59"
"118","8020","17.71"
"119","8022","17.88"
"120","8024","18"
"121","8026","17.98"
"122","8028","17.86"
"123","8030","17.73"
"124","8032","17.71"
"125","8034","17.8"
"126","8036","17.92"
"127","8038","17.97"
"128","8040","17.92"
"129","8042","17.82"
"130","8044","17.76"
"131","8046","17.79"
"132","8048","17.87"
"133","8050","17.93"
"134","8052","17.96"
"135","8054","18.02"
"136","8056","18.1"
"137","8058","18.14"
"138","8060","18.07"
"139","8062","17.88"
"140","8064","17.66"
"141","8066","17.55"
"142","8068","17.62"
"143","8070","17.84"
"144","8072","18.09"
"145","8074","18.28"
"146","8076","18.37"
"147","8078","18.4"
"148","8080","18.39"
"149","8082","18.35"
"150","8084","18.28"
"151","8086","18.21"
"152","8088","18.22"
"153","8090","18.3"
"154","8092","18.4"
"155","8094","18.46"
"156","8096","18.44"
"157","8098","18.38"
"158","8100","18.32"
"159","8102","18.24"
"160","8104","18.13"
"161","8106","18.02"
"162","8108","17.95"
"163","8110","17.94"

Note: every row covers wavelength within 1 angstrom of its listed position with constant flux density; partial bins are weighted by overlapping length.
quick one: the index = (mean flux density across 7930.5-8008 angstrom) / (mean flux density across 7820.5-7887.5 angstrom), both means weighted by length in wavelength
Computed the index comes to 0.92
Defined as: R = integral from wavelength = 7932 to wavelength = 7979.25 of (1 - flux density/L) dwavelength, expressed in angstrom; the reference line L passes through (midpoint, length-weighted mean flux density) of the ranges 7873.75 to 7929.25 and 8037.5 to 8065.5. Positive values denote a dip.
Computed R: 1.95 angstrom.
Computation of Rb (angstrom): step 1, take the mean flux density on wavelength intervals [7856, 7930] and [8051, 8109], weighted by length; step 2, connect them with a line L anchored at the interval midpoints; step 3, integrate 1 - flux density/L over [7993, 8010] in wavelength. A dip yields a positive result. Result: 0.28 angstrom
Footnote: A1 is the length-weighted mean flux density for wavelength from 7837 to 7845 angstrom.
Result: 18.1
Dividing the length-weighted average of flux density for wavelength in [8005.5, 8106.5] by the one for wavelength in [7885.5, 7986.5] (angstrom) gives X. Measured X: 1.01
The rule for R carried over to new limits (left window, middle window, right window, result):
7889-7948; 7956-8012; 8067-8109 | 0.9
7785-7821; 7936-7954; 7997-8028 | 0.5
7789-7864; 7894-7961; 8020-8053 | 1.6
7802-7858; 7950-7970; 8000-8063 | 0.9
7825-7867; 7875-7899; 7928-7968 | 0.2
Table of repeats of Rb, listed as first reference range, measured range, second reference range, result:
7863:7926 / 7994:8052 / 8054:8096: 1.2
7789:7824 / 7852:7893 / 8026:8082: -3.9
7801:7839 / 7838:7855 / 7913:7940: -1.8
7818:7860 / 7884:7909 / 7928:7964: 0.0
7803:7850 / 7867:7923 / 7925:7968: -2.7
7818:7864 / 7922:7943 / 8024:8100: 1.0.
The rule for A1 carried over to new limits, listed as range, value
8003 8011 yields 18.3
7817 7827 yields 18.2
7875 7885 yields 18.6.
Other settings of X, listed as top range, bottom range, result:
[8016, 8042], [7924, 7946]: 1.01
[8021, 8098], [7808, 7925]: 0.96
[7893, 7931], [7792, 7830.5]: 1.01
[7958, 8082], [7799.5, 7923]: 0.95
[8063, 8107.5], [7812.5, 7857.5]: 0.96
